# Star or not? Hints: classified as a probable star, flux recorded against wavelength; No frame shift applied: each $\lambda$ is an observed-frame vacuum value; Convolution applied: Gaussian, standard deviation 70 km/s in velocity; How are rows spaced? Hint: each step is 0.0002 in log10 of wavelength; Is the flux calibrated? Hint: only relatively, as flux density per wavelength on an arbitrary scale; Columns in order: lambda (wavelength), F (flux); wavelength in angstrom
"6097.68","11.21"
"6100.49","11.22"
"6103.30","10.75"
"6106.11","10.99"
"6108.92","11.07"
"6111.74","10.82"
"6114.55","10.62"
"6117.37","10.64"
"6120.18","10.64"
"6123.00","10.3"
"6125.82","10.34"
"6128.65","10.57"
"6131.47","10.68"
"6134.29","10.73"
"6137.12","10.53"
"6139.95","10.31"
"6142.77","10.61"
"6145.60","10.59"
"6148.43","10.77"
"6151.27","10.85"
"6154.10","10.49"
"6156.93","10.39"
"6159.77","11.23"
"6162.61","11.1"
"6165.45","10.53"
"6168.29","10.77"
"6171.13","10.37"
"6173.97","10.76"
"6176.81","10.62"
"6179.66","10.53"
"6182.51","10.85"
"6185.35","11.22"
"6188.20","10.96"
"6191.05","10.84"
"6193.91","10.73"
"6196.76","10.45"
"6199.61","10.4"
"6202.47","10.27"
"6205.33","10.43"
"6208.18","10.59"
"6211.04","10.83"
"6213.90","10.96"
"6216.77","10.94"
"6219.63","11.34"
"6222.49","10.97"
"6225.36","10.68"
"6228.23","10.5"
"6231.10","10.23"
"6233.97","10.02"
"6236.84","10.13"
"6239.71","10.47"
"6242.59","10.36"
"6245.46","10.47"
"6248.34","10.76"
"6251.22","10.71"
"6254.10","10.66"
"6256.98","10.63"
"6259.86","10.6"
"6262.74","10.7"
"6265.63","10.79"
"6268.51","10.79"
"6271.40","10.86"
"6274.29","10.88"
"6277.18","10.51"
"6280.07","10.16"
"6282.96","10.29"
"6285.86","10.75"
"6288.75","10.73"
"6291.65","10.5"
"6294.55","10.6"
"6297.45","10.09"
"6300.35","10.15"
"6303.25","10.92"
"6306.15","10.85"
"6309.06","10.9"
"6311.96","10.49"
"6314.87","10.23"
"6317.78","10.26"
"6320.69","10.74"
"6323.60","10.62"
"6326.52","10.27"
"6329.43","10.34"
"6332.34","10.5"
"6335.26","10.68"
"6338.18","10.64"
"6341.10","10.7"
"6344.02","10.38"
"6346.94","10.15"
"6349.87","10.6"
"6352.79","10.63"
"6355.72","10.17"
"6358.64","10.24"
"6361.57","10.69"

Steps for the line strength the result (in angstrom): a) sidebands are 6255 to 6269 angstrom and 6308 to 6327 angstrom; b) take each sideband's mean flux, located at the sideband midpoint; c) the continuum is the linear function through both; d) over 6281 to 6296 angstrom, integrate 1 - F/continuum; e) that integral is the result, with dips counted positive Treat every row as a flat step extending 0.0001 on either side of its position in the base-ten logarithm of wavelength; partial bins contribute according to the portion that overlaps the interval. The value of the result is 0.1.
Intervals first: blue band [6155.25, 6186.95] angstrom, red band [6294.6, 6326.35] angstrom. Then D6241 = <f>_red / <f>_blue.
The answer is 0.98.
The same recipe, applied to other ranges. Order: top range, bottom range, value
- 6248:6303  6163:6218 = 0.99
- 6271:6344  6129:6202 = 0.99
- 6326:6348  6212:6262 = 0.99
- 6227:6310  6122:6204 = 0.99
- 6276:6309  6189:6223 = 0.98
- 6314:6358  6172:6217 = 0.98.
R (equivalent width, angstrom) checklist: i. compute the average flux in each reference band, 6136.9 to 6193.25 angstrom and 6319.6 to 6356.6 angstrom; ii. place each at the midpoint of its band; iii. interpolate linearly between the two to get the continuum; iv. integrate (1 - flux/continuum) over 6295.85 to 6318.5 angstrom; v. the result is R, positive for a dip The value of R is 0.1 angstrom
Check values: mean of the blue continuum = 10.7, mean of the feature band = 10.5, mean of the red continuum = 10.5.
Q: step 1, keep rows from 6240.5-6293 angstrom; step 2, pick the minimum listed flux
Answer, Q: 10.16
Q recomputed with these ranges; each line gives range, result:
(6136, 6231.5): 10.23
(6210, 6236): 10.02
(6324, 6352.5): 10.15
